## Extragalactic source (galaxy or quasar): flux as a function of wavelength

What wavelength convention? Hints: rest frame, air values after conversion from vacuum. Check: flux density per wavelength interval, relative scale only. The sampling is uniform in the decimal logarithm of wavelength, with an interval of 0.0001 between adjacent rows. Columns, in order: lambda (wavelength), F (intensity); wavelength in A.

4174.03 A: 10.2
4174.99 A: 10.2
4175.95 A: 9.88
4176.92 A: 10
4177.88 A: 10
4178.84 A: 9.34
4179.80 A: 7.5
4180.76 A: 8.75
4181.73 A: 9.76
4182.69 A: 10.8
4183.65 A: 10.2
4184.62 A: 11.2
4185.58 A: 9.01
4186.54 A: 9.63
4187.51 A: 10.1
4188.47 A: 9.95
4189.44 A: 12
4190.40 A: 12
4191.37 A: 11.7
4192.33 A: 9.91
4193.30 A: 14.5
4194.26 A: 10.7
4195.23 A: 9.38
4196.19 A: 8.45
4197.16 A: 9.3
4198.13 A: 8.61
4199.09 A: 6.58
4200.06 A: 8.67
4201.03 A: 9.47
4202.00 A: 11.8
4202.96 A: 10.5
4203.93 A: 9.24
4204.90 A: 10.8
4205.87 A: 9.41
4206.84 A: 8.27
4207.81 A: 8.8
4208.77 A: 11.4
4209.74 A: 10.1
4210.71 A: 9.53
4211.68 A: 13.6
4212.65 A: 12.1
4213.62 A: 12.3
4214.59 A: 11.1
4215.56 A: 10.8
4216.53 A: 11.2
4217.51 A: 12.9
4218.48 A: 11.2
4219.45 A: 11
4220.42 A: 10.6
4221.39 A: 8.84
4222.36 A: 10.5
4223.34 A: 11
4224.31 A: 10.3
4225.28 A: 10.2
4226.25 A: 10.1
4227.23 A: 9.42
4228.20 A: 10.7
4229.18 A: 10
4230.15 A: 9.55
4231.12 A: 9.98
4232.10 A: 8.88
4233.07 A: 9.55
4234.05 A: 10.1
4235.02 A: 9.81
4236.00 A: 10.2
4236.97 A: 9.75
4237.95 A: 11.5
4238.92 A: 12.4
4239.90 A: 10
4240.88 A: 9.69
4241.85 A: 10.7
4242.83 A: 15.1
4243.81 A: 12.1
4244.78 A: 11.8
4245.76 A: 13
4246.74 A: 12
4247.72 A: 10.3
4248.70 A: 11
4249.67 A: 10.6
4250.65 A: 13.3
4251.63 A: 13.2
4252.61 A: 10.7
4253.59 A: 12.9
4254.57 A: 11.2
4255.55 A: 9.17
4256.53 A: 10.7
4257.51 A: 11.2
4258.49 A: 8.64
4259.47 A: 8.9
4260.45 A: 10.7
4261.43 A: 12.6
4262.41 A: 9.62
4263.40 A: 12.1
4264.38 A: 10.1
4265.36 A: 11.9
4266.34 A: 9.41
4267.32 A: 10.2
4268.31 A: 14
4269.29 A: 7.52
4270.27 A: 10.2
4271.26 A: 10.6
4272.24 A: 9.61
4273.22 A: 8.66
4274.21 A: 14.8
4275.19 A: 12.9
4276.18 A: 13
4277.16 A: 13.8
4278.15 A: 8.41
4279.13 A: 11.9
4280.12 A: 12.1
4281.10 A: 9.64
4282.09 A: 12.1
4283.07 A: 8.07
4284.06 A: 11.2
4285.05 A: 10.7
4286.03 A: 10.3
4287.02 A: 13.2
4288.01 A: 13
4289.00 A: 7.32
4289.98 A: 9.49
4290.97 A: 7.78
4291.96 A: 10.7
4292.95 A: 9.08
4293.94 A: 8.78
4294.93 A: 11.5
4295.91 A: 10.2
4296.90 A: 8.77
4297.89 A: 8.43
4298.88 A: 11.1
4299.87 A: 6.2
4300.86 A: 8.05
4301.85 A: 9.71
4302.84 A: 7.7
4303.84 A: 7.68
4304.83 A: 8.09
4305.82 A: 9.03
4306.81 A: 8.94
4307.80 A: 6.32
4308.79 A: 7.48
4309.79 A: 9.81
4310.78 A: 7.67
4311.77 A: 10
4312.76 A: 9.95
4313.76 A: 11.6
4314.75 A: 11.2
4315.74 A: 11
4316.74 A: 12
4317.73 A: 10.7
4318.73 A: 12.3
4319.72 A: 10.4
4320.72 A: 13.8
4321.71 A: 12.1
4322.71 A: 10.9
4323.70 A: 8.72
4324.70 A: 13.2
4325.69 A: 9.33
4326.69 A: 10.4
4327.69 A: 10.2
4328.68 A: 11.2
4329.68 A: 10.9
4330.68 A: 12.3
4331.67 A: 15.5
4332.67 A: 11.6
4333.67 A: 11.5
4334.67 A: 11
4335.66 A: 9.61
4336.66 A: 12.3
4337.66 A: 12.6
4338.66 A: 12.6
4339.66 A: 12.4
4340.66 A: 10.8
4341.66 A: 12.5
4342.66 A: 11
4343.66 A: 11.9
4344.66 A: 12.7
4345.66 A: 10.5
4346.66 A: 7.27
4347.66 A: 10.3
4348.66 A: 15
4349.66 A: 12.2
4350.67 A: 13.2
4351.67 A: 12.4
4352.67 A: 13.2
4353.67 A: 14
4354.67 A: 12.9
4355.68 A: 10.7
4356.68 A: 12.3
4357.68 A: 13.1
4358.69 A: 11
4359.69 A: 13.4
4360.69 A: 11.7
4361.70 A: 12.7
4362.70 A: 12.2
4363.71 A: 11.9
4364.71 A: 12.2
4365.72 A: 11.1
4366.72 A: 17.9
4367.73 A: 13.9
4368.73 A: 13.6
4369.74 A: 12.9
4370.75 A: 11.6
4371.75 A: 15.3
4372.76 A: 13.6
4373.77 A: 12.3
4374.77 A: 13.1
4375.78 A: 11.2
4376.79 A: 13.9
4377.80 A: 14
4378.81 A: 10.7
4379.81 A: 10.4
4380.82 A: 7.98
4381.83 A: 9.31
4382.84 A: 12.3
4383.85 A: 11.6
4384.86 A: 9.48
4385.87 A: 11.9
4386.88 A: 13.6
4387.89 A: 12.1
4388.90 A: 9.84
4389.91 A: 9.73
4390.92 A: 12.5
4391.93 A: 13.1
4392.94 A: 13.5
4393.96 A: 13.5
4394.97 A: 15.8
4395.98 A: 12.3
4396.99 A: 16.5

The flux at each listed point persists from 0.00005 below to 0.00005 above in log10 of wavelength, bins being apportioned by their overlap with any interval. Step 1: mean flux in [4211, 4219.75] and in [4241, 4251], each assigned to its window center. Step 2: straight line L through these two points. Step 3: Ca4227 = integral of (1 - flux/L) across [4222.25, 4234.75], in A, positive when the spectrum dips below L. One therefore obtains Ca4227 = 1.9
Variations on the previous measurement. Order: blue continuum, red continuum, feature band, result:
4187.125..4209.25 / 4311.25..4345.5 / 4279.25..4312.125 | 4.98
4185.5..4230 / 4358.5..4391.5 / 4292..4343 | 5.15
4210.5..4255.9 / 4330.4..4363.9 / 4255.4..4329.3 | 8.16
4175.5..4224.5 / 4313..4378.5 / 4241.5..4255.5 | -1.32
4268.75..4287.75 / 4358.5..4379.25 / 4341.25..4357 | 0.62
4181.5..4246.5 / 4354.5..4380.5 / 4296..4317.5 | 4.88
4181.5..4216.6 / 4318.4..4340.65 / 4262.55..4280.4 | -0.18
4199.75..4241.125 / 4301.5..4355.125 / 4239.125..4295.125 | -1.44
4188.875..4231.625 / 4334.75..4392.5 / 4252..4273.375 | 0.90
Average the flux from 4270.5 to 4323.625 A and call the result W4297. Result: 10.2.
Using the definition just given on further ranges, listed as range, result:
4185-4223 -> 10.4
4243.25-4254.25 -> 11.9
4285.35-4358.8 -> 10.7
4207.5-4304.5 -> 10.6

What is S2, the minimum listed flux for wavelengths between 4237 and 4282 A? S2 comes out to 7.52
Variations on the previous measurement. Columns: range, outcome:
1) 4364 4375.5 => 11.1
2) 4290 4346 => 6.2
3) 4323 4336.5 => 8.72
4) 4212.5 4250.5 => 8.84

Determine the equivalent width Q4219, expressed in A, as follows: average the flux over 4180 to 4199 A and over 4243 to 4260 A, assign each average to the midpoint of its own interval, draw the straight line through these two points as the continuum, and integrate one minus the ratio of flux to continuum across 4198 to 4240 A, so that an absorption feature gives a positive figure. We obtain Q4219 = 1.6 A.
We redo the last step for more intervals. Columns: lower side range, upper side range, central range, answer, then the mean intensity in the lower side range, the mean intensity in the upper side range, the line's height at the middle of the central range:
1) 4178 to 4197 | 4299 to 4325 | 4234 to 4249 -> -1.8 A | 10.2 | 9.78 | 10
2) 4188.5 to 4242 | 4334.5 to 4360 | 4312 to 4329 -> 0.8 A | 10.4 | 12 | 11.6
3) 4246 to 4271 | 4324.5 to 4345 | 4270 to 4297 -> 1.2 A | 10.9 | 11.7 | 11.2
